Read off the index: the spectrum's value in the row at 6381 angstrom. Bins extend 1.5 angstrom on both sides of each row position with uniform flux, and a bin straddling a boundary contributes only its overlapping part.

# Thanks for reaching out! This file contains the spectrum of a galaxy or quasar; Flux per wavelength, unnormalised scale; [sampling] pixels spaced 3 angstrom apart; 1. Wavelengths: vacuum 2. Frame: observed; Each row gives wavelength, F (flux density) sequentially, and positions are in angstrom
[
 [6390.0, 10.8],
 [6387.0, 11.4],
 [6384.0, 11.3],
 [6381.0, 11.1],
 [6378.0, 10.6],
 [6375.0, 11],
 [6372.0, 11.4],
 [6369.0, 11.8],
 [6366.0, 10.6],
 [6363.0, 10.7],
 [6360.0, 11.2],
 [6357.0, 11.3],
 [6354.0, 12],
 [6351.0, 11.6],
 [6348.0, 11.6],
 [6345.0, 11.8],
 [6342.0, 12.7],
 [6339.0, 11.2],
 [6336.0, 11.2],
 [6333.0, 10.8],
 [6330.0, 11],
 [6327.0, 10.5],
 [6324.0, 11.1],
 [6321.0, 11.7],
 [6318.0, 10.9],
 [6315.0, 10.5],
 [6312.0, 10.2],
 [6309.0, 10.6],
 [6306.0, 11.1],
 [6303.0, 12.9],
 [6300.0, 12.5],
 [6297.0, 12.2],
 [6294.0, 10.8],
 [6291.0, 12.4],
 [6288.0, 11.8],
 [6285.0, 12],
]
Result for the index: 11.1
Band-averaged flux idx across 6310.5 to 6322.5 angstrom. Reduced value 10.8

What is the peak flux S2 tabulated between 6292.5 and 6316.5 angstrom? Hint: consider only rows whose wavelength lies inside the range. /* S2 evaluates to 12.9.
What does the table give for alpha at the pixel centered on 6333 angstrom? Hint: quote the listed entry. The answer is 10.8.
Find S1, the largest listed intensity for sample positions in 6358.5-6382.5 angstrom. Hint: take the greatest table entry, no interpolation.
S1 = 11.8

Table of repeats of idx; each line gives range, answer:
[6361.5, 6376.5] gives 11.1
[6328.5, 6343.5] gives 11.4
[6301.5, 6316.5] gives 11.1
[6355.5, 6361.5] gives 11.2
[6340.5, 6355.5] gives 11.9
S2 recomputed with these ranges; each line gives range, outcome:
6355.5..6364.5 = 11.3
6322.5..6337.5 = 11.2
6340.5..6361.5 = 12.7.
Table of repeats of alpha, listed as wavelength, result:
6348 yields 11.6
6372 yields 11.4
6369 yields 11.8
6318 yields 10.9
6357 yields 11.3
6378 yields 10.6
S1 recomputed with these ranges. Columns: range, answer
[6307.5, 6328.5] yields 11.7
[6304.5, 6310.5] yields 11.1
